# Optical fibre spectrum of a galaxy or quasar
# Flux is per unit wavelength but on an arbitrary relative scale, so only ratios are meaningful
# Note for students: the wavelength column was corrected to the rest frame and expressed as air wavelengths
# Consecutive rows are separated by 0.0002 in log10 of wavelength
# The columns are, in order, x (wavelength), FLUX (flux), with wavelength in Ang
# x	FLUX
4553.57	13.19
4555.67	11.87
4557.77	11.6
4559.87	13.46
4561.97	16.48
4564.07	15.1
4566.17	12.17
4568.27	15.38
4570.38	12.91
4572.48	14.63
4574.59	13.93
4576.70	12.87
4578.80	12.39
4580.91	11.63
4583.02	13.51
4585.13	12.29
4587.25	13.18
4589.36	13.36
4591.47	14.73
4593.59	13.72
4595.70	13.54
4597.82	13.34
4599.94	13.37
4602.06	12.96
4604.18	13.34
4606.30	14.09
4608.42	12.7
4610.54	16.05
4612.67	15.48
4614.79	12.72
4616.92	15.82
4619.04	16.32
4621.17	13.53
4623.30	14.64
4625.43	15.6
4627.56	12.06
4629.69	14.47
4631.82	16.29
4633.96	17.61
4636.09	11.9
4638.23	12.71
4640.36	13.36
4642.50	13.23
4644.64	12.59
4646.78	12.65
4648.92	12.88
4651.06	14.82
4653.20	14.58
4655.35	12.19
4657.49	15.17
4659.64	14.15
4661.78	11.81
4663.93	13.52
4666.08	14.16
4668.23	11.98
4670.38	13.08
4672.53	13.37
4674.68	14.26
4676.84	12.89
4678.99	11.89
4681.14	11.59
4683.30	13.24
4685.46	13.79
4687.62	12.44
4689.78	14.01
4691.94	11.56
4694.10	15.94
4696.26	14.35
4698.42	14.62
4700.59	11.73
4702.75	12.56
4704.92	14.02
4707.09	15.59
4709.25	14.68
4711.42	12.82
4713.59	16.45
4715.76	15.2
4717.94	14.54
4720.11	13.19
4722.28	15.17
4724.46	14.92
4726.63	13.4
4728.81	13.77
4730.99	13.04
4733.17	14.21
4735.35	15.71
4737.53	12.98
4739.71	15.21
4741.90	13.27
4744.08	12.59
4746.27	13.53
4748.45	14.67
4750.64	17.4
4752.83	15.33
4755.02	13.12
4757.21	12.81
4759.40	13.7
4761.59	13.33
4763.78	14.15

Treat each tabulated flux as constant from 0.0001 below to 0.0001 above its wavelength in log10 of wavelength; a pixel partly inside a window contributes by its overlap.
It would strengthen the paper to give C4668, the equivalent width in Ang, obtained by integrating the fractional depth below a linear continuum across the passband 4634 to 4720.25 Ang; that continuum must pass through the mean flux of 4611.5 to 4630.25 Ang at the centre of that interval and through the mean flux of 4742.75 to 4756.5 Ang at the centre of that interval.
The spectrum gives 5.5 Ang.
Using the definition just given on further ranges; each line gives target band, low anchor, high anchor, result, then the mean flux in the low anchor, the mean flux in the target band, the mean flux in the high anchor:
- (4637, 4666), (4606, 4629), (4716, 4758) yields 2.03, 14.5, 13.4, 14.2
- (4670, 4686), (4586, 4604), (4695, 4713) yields 0.95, 13.5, 13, 13.9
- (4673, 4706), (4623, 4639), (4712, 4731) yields 2.69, 14.4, 13.3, 14.4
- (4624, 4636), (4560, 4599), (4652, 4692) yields -1.38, 13.6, 14.9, 13.2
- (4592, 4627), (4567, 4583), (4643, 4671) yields -2.12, 13.4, 14.2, 13.4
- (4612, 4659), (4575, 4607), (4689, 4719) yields -1.80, 13.2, 14.1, 14.2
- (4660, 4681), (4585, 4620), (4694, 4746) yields 1.63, 14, 13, 14.1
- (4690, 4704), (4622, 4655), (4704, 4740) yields 0.74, 13.9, 13.5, 14.4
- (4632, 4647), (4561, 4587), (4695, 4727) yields 0.27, 13.6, 13.6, 14.2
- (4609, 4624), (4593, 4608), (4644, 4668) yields -1.59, 13.4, 14.9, 13.5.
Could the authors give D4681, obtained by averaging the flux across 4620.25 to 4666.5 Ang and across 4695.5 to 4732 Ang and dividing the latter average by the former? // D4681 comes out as 1.02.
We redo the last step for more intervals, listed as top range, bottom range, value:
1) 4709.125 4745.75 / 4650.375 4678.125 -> 1.05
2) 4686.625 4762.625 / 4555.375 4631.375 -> 1.02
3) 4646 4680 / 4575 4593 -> 1.02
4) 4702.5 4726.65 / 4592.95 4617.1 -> 1.05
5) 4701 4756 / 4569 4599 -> 1.07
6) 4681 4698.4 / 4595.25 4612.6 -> 0.98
